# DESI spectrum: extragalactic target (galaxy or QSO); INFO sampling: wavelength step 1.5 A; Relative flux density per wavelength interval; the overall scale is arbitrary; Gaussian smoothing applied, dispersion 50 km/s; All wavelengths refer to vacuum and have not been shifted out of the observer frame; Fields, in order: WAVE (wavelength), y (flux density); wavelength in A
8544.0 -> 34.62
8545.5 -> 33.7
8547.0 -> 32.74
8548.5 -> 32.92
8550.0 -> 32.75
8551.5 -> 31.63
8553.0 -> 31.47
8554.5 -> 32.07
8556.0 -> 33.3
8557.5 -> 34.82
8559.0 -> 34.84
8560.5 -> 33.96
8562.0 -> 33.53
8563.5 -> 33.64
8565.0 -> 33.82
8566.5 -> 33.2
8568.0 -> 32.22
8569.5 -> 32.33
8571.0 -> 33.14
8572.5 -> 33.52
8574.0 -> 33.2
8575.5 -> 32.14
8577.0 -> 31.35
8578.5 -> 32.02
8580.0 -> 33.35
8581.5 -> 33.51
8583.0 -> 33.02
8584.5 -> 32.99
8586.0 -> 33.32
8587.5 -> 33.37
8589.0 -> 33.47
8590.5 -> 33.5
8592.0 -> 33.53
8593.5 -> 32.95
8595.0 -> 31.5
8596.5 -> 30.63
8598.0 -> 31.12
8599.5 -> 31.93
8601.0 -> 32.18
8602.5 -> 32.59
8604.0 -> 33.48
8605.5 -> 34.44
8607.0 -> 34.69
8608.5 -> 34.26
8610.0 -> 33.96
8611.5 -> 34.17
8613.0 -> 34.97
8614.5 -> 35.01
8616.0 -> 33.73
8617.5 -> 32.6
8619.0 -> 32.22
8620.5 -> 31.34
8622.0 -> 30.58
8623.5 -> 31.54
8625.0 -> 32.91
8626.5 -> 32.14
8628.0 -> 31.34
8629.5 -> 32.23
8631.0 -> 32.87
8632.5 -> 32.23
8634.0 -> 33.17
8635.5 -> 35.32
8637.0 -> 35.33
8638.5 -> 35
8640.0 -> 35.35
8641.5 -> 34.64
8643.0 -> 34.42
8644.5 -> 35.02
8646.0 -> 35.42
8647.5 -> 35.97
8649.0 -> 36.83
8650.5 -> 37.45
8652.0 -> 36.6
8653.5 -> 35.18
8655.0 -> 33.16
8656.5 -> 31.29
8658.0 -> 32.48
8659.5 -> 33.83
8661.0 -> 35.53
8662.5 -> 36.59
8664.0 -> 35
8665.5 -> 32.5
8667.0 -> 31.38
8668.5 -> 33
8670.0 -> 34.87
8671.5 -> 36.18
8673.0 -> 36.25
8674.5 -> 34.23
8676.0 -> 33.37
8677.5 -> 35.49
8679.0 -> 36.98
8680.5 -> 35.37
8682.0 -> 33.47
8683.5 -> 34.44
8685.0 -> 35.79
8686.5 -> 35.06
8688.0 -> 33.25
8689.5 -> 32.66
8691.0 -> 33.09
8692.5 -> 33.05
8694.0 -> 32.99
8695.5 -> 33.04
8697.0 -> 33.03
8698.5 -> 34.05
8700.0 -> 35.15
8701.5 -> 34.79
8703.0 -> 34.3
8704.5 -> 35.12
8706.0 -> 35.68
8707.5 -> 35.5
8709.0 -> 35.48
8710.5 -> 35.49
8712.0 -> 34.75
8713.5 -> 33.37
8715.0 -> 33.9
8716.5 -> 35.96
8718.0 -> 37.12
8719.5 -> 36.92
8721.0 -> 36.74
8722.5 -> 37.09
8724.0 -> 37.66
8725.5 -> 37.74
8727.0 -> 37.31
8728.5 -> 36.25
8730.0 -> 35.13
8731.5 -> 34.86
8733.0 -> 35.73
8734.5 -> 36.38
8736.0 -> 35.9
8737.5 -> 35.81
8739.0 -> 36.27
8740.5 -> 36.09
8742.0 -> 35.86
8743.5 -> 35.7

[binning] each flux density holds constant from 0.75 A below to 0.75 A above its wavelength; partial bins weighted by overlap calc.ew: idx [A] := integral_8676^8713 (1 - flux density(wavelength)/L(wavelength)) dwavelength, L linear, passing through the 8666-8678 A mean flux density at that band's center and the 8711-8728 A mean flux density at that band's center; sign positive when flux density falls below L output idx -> 0.8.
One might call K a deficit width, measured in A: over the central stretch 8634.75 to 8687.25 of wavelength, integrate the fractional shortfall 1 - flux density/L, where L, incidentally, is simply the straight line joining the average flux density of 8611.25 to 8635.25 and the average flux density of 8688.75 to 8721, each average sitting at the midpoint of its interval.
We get -1.9 A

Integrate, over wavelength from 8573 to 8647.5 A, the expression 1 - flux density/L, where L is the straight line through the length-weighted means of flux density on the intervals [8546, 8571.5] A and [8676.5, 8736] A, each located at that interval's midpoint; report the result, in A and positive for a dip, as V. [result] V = 1.30 A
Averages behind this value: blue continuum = 33.1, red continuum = 35.1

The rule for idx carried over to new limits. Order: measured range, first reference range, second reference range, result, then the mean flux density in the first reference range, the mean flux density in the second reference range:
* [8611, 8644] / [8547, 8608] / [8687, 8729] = 0.4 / 32.9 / 35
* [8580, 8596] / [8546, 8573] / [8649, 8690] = 0.2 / 33.1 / 34.6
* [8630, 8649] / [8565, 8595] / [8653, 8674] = -0.5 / 32.9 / 34.1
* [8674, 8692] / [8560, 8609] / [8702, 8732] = 0.3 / 33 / 35.8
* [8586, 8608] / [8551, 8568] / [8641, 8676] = 0.6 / 33.3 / 34.7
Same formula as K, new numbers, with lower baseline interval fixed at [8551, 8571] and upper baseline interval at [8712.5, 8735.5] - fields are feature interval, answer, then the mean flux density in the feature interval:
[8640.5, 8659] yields 0.0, 34.9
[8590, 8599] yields 0.4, 32.2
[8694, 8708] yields 0.5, 34.4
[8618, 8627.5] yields 0.7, 31.8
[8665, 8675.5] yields 0.3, 34.1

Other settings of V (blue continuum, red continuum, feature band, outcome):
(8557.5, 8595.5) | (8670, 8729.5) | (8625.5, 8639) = 0.3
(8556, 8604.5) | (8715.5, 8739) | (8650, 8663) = 0.1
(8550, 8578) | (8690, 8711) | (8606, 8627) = 0.2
